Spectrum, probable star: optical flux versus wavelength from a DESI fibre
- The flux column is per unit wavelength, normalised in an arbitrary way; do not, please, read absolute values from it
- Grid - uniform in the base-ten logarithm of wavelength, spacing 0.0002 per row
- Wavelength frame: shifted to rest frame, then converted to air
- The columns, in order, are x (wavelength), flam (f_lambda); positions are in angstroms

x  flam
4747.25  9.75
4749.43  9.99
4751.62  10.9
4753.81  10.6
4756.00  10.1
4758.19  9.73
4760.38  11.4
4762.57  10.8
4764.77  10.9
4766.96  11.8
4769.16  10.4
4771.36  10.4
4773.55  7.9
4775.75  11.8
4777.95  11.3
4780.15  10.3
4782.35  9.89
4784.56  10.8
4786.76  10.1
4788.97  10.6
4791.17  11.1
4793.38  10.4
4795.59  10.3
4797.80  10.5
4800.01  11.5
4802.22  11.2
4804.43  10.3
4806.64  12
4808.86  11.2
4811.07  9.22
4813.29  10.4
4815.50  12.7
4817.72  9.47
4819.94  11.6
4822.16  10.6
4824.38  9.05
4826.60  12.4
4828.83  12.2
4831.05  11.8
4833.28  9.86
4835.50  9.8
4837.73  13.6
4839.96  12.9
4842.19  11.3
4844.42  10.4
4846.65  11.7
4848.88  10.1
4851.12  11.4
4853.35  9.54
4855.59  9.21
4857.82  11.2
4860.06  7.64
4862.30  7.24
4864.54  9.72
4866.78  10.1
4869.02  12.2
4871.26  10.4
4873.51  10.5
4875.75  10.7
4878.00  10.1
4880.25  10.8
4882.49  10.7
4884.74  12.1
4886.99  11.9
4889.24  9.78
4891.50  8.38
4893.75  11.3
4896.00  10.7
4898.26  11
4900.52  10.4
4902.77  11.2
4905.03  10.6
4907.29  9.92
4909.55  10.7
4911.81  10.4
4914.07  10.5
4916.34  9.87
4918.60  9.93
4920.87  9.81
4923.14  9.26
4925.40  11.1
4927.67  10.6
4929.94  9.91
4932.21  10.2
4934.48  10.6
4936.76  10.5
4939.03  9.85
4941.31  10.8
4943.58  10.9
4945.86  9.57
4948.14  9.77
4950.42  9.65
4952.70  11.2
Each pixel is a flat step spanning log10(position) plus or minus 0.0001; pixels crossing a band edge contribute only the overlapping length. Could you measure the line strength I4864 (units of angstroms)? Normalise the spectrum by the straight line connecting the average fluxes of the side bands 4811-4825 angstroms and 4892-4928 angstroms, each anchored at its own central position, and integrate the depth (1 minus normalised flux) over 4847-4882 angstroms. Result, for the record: 1.3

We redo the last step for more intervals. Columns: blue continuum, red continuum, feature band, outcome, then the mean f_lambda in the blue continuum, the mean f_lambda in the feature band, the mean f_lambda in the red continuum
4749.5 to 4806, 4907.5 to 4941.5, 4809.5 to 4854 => -2.3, 10.6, 11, 10.2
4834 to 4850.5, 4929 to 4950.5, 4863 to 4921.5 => 1.4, 11.4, 10.5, 10.2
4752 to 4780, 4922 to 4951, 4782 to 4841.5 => -2.7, 10.6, 11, 10.2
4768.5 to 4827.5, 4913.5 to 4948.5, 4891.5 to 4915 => -0.6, 10.6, 10.6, 10.2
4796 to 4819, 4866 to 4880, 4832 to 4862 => 0.5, 10.8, 10.6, 10.7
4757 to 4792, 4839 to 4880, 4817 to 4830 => -0.6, 10.6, 10.9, 10.4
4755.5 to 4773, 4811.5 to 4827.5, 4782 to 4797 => 0.3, 10.6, 10.5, 10.8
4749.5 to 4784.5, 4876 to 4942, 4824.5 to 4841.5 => -1.8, 10.5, 11.6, 10.4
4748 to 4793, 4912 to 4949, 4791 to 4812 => -0.6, 10.5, 10.8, 10.2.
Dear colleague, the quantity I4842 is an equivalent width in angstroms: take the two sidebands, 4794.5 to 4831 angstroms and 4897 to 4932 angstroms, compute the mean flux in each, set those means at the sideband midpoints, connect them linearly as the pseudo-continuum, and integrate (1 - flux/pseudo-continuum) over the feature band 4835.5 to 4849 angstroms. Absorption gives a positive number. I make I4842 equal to -1.1 angstroms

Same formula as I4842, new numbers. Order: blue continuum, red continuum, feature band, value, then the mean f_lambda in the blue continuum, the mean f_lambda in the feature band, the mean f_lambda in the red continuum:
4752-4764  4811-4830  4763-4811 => 0.30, 10.6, 10.7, 10.9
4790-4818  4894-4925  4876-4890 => -0.56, 10.8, 10.9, 10.4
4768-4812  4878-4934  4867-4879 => -0.28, 10.6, 10.7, 10.5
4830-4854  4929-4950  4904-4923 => 0.55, 11.2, 10.2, 10.2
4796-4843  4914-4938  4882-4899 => -0.37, 11.1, 10.7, 10.2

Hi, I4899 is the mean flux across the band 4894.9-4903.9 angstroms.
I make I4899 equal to 10.8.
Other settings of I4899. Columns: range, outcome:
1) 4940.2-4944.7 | 10.9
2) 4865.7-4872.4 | 10.9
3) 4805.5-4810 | 11.6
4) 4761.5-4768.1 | 11.2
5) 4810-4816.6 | 10.8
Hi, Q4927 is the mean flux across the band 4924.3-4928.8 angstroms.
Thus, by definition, 10.8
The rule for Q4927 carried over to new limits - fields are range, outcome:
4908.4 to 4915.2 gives 10.5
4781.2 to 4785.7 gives 10.3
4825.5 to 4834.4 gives 11.6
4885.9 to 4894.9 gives 10.3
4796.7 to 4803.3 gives 11.1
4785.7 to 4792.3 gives 10.6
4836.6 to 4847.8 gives 12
